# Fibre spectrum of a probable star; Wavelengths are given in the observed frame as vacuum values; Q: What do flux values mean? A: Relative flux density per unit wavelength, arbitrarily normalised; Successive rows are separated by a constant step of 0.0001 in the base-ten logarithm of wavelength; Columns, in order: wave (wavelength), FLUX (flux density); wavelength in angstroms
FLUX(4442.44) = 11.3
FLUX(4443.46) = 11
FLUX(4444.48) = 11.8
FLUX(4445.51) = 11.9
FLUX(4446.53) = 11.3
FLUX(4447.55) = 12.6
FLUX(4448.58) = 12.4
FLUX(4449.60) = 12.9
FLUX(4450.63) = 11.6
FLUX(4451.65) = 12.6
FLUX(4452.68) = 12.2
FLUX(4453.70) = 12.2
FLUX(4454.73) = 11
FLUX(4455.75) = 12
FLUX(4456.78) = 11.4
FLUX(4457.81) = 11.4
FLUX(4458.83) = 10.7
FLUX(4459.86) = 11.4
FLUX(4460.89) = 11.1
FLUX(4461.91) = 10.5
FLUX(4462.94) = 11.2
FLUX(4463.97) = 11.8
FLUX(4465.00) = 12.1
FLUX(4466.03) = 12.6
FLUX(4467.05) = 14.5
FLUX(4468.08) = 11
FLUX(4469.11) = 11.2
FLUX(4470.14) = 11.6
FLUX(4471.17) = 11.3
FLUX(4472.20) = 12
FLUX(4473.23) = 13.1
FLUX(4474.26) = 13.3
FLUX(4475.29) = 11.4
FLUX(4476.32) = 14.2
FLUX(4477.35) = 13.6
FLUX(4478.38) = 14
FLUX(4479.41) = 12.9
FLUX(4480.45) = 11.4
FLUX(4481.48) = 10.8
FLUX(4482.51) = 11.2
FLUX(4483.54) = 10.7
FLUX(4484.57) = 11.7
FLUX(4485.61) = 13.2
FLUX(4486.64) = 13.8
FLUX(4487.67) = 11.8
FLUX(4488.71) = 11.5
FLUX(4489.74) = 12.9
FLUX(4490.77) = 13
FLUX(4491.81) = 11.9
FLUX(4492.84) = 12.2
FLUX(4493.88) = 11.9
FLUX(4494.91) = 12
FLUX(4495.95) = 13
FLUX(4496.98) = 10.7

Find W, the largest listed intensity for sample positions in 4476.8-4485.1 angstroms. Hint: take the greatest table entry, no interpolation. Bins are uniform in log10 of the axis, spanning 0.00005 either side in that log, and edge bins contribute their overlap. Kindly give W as 14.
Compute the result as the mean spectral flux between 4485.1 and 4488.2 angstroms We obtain 12.9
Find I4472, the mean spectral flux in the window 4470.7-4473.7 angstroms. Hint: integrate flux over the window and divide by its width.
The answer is 12.1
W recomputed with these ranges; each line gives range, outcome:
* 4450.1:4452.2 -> 12.6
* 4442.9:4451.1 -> 12.9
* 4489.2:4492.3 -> 13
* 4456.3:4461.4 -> 11.4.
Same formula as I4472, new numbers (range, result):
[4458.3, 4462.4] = 11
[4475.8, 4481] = 13.2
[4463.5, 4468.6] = 12.4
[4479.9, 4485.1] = 11.2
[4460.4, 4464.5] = 11.2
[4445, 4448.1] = 11.9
